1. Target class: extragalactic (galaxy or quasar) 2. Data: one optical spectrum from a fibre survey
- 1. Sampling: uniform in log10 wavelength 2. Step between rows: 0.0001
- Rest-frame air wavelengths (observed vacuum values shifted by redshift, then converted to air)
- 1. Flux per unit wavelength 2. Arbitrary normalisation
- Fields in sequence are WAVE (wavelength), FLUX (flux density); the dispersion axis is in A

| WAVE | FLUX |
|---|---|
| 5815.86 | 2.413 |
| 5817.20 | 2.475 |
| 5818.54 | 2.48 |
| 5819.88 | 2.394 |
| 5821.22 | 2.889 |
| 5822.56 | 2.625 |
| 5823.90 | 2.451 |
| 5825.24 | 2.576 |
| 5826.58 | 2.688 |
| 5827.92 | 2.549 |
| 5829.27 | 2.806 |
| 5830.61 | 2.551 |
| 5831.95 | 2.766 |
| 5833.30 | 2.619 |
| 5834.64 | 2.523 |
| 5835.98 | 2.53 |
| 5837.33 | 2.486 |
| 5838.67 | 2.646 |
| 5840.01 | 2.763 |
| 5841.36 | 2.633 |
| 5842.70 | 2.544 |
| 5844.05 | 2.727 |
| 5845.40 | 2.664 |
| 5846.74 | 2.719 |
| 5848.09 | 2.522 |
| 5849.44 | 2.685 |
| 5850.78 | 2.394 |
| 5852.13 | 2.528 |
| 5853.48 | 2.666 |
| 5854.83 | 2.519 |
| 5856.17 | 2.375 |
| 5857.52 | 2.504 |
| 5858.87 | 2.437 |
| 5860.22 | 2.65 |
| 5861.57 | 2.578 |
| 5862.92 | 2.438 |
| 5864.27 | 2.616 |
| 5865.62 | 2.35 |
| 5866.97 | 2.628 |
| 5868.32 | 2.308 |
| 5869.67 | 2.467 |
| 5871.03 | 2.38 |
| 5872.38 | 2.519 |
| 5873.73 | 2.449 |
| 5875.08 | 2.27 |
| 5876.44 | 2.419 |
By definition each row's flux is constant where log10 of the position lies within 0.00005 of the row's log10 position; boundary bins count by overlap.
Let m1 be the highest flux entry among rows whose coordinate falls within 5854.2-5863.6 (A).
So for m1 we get 2.65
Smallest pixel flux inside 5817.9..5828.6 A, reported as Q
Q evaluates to 2.394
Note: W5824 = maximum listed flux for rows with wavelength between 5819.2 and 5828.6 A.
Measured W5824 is 2.889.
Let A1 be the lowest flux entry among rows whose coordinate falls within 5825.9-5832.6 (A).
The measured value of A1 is 2.549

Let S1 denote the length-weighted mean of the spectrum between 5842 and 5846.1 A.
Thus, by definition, 2.65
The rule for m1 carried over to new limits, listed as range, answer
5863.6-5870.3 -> 2.628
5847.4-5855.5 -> 2.685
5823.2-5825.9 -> 2.576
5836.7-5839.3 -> 2.646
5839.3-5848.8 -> 2.763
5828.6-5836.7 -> 2.806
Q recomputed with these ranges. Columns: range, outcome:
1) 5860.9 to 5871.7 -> 2.308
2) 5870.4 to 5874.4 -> 2.38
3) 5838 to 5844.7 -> 2.544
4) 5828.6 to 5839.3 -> 2.486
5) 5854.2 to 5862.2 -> 2.375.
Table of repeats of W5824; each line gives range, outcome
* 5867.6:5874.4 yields 2.519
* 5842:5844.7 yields 2.727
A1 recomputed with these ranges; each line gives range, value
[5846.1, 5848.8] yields 2.522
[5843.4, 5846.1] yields 2.664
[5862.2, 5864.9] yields 2.438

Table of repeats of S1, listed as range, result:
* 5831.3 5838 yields 2.58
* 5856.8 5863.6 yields 2.52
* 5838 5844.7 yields 2.66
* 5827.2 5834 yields 2.66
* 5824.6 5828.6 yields 2.6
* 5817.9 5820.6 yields 2.45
